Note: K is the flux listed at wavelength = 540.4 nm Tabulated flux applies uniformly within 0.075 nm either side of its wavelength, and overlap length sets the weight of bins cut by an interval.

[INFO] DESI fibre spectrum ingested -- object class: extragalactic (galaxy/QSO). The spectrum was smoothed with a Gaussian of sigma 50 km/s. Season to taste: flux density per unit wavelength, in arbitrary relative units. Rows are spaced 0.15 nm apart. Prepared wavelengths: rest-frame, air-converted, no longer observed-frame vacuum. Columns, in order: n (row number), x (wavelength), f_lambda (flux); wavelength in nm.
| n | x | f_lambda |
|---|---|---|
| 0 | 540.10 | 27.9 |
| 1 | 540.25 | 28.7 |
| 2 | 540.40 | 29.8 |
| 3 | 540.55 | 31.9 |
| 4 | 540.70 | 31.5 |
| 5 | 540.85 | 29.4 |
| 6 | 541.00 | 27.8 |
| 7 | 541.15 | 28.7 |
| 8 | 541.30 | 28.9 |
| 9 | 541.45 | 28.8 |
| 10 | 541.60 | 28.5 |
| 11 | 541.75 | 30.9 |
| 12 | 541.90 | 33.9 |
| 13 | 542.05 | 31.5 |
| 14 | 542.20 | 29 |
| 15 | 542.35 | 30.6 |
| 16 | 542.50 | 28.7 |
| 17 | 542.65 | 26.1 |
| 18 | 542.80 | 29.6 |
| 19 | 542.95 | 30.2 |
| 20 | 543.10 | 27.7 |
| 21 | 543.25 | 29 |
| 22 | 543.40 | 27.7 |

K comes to 29.8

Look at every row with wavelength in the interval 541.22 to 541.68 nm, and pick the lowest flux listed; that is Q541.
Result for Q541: 28.5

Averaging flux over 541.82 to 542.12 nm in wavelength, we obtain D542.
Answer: 32.7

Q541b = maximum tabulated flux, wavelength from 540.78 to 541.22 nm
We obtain 29.4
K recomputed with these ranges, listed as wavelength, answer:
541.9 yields 33.9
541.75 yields 30.9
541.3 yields 28.9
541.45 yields 28.8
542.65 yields 26.1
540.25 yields 28.7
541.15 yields 28.7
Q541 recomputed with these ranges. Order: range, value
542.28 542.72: 26.1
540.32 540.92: 29.4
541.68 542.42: 29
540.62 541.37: 27.8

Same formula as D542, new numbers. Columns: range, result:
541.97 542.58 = 30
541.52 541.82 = 29.7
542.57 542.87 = 27.8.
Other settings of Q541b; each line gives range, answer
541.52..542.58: 33.9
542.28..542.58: 30.6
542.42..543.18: 30.2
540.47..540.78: 31.9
